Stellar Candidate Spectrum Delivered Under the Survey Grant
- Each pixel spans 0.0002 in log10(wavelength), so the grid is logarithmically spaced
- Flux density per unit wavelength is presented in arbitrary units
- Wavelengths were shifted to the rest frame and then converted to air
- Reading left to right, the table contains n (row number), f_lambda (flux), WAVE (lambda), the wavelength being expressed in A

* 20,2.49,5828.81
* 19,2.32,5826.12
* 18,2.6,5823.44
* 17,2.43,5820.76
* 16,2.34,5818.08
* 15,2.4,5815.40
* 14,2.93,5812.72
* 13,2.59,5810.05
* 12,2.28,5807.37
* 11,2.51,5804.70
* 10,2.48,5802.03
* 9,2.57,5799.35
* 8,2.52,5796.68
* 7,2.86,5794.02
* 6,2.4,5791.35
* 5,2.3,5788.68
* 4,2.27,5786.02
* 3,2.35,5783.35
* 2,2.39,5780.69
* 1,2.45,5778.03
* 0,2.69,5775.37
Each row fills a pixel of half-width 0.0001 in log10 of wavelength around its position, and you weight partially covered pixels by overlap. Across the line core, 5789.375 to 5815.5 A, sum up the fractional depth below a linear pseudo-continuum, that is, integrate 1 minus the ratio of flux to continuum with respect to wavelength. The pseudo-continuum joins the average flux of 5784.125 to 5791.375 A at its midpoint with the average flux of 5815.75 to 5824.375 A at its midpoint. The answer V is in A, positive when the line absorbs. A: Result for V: -2.0 A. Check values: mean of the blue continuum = 2.31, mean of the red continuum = 2.44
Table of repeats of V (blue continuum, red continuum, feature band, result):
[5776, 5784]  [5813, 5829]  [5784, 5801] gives -0.3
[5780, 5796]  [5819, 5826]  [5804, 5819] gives -0.3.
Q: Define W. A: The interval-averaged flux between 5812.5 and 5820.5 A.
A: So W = 2.49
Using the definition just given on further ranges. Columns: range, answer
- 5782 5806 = 2.47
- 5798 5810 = 2.47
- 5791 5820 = 2.54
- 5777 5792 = 2.36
